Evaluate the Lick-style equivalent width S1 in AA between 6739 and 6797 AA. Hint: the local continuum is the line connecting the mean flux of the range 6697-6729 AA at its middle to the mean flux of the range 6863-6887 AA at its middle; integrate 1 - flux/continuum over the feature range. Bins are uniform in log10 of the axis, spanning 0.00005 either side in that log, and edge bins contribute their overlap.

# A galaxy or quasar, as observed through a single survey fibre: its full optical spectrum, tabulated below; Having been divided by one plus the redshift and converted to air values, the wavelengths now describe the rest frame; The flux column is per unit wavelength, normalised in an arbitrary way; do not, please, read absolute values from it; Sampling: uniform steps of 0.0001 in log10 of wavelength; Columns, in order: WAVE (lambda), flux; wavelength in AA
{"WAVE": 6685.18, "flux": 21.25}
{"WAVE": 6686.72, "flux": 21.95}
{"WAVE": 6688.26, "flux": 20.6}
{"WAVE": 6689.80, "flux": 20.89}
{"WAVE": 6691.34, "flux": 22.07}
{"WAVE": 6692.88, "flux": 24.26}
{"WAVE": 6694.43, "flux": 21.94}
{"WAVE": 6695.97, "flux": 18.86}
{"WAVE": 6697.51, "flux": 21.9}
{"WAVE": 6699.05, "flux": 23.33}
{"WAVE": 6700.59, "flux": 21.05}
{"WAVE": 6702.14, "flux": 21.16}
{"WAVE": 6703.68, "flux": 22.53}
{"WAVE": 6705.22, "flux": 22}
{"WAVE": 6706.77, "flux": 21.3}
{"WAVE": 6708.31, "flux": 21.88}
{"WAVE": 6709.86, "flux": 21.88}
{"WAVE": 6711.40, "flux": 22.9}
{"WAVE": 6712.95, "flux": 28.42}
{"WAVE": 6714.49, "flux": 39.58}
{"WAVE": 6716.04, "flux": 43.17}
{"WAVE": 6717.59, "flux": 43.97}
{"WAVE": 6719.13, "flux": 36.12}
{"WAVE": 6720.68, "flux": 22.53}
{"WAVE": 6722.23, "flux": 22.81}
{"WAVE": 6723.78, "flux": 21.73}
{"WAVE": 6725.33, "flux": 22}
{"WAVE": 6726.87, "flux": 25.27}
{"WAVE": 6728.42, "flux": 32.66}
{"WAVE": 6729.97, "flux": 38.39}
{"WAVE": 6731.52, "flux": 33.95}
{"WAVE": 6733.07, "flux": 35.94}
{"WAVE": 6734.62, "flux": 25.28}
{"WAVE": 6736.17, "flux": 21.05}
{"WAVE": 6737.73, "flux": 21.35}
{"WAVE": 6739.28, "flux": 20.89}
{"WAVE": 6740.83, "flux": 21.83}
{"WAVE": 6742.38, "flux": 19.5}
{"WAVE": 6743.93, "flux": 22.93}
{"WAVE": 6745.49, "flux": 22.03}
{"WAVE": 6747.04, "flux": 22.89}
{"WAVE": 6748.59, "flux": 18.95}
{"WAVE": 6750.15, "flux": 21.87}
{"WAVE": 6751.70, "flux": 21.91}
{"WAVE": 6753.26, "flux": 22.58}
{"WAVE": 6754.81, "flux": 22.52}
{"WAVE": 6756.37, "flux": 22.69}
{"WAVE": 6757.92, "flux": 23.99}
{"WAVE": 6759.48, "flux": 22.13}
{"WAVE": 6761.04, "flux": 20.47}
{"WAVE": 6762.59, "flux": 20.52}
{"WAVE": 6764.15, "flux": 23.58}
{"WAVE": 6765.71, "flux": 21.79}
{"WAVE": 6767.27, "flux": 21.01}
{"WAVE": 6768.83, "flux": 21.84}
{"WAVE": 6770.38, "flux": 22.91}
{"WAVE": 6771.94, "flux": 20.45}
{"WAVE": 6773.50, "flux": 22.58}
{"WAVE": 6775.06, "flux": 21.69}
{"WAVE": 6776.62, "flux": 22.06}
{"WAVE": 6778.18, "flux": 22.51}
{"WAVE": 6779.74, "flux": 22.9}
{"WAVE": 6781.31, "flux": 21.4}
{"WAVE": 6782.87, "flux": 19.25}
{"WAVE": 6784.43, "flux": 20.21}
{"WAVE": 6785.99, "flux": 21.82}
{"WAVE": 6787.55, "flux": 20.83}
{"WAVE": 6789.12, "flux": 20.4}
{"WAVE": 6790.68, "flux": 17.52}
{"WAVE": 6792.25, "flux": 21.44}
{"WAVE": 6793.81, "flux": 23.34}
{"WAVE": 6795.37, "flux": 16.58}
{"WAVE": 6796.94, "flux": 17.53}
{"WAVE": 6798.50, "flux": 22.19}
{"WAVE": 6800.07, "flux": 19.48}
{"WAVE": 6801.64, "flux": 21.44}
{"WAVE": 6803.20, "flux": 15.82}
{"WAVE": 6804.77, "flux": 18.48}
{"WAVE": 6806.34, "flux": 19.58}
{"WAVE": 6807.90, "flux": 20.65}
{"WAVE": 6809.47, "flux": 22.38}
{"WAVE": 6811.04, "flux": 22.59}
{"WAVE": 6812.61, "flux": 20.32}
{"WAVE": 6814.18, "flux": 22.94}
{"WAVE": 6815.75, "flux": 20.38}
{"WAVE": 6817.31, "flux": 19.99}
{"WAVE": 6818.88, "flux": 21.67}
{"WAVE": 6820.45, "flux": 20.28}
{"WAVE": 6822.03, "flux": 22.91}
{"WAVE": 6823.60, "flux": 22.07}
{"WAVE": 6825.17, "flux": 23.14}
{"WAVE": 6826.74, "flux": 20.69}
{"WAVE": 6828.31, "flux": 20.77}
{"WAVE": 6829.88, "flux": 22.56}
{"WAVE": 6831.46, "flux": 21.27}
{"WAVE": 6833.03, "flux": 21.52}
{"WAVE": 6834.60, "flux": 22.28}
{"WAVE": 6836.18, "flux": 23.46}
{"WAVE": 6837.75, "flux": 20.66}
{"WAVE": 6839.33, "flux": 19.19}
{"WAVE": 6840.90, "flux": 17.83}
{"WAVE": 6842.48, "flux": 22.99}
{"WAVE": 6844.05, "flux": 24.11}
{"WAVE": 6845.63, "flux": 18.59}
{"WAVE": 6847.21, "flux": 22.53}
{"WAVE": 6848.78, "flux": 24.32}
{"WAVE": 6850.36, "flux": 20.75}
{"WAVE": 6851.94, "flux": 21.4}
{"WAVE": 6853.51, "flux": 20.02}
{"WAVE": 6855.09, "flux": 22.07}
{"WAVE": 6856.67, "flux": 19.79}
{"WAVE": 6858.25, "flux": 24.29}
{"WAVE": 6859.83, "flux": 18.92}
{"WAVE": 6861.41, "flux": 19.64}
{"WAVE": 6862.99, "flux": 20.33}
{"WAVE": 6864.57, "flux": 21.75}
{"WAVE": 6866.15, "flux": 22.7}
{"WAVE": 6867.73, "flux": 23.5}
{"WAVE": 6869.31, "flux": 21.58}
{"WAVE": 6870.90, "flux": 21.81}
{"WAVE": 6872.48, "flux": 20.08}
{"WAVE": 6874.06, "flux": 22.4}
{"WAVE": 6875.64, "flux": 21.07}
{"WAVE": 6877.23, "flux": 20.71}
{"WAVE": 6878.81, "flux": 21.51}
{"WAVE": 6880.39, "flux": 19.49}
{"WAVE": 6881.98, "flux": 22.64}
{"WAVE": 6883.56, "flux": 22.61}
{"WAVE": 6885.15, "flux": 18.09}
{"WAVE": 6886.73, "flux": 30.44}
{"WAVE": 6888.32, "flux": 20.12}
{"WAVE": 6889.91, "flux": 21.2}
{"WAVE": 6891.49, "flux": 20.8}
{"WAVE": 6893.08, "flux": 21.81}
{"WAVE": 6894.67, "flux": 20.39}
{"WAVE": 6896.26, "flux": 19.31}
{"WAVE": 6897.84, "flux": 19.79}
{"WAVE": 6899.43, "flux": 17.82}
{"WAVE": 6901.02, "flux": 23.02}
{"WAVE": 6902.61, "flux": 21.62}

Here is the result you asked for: 8.3 AA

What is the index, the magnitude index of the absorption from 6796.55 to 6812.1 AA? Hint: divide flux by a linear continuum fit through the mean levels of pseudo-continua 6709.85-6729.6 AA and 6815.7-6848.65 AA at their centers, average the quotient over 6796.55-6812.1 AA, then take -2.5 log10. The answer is 0.17 mag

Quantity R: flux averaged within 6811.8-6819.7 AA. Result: 21.1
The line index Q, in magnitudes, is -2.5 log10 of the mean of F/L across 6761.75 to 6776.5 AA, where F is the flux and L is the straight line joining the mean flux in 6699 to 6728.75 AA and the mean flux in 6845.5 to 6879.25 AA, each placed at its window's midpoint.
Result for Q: 0.14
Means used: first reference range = 26.8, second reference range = 21.4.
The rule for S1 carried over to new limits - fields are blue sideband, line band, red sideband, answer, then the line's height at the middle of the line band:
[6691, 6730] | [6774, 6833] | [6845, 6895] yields 6.4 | 23.4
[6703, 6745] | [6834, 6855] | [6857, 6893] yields 1.2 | 22.7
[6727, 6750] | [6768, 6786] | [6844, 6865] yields 1.8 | 24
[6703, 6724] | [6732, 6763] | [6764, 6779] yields 2.3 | 24.5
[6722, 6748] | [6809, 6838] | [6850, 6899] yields 1.4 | 22.8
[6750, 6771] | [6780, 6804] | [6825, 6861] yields 2.0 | 21.9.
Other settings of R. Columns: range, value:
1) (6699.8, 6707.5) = 21.6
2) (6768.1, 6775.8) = 21.9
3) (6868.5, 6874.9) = 21.5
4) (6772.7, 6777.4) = 22.1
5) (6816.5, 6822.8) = 21.2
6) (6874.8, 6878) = 20.9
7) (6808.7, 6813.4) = 21.7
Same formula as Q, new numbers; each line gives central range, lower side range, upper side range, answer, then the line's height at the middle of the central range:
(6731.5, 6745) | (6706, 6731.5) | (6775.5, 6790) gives 0.11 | 26.8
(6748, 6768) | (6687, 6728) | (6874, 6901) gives 0.10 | 24.1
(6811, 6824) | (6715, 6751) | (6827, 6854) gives 0.06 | 22.6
